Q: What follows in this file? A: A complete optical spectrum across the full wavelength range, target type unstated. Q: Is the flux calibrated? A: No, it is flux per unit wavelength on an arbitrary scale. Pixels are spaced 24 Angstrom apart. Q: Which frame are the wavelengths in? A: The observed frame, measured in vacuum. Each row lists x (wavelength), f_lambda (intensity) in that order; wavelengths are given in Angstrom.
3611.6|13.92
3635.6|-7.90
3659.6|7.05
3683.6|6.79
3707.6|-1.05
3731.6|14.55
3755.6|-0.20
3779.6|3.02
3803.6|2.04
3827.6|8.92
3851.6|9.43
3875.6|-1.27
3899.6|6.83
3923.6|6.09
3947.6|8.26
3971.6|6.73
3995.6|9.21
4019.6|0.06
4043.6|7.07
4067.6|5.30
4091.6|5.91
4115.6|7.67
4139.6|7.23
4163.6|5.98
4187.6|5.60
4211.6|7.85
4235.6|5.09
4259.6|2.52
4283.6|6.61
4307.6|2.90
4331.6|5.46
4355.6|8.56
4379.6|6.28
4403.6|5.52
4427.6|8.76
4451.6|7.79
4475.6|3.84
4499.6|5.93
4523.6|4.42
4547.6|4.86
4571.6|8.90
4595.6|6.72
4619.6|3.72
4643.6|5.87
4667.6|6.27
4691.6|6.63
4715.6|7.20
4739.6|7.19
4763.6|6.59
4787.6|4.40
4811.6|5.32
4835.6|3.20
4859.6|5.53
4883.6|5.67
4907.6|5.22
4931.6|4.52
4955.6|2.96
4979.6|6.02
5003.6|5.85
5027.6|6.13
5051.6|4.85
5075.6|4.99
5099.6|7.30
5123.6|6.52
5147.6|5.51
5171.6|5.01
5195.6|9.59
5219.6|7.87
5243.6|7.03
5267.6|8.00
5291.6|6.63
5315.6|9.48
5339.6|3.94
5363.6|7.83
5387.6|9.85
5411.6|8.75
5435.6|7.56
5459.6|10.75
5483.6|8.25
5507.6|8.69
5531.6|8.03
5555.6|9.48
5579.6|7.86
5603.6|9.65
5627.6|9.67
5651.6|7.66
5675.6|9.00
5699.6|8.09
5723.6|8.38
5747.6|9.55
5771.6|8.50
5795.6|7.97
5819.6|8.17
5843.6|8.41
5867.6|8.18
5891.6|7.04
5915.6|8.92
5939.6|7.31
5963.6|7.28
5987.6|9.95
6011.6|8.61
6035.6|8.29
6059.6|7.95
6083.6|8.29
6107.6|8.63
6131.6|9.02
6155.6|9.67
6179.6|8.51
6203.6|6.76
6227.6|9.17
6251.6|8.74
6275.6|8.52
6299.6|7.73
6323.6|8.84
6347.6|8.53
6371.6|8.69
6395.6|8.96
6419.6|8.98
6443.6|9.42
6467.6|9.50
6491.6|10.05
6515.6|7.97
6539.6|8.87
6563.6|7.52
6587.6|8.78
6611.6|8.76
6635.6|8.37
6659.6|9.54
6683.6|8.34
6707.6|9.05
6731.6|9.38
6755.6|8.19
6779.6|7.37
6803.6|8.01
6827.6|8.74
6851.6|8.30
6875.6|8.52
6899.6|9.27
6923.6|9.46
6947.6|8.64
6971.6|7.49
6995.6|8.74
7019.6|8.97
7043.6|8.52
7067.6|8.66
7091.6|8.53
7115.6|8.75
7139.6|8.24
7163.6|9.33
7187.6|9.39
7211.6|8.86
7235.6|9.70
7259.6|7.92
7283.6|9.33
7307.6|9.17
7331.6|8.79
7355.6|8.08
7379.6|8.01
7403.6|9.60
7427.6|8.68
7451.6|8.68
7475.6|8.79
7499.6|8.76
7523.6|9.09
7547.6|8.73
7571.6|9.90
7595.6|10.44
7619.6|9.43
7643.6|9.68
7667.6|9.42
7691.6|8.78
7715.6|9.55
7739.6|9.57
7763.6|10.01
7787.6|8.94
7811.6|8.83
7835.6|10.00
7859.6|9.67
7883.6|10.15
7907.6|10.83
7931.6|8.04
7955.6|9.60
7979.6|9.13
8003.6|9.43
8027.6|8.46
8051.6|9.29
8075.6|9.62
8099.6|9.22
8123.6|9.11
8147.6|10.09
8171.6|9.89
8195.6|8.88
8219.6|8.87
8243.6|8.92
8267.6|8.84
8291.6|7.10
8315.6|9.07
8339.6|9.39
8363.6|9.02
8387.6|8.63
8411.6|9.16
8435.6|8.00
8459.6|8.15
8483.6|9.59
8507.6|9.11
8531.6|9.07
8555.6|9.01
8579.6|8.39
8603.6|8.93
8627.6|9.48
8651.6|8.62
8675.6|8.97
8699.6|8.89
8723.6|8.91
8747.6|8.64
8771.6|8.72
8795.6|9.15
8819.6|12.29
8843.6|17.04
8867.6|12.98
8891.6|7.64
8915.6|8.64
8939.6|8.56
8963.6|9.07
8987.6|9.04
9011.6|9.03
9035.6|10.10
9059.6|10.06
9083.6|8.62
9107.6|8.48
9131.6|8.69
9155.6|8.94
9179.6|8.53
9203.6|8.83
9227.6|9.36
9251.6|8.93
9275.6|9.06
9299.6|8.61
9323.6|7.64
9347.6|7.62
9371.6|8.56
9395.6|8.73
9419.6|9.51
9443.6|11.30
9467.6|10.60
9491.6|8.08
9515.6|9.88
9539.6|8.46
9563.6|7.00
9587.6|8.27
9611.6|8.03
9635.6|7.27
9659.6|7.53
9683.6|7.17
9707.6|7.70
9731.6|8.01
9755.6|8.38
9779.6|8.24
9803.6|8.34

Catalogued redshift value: 0.35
